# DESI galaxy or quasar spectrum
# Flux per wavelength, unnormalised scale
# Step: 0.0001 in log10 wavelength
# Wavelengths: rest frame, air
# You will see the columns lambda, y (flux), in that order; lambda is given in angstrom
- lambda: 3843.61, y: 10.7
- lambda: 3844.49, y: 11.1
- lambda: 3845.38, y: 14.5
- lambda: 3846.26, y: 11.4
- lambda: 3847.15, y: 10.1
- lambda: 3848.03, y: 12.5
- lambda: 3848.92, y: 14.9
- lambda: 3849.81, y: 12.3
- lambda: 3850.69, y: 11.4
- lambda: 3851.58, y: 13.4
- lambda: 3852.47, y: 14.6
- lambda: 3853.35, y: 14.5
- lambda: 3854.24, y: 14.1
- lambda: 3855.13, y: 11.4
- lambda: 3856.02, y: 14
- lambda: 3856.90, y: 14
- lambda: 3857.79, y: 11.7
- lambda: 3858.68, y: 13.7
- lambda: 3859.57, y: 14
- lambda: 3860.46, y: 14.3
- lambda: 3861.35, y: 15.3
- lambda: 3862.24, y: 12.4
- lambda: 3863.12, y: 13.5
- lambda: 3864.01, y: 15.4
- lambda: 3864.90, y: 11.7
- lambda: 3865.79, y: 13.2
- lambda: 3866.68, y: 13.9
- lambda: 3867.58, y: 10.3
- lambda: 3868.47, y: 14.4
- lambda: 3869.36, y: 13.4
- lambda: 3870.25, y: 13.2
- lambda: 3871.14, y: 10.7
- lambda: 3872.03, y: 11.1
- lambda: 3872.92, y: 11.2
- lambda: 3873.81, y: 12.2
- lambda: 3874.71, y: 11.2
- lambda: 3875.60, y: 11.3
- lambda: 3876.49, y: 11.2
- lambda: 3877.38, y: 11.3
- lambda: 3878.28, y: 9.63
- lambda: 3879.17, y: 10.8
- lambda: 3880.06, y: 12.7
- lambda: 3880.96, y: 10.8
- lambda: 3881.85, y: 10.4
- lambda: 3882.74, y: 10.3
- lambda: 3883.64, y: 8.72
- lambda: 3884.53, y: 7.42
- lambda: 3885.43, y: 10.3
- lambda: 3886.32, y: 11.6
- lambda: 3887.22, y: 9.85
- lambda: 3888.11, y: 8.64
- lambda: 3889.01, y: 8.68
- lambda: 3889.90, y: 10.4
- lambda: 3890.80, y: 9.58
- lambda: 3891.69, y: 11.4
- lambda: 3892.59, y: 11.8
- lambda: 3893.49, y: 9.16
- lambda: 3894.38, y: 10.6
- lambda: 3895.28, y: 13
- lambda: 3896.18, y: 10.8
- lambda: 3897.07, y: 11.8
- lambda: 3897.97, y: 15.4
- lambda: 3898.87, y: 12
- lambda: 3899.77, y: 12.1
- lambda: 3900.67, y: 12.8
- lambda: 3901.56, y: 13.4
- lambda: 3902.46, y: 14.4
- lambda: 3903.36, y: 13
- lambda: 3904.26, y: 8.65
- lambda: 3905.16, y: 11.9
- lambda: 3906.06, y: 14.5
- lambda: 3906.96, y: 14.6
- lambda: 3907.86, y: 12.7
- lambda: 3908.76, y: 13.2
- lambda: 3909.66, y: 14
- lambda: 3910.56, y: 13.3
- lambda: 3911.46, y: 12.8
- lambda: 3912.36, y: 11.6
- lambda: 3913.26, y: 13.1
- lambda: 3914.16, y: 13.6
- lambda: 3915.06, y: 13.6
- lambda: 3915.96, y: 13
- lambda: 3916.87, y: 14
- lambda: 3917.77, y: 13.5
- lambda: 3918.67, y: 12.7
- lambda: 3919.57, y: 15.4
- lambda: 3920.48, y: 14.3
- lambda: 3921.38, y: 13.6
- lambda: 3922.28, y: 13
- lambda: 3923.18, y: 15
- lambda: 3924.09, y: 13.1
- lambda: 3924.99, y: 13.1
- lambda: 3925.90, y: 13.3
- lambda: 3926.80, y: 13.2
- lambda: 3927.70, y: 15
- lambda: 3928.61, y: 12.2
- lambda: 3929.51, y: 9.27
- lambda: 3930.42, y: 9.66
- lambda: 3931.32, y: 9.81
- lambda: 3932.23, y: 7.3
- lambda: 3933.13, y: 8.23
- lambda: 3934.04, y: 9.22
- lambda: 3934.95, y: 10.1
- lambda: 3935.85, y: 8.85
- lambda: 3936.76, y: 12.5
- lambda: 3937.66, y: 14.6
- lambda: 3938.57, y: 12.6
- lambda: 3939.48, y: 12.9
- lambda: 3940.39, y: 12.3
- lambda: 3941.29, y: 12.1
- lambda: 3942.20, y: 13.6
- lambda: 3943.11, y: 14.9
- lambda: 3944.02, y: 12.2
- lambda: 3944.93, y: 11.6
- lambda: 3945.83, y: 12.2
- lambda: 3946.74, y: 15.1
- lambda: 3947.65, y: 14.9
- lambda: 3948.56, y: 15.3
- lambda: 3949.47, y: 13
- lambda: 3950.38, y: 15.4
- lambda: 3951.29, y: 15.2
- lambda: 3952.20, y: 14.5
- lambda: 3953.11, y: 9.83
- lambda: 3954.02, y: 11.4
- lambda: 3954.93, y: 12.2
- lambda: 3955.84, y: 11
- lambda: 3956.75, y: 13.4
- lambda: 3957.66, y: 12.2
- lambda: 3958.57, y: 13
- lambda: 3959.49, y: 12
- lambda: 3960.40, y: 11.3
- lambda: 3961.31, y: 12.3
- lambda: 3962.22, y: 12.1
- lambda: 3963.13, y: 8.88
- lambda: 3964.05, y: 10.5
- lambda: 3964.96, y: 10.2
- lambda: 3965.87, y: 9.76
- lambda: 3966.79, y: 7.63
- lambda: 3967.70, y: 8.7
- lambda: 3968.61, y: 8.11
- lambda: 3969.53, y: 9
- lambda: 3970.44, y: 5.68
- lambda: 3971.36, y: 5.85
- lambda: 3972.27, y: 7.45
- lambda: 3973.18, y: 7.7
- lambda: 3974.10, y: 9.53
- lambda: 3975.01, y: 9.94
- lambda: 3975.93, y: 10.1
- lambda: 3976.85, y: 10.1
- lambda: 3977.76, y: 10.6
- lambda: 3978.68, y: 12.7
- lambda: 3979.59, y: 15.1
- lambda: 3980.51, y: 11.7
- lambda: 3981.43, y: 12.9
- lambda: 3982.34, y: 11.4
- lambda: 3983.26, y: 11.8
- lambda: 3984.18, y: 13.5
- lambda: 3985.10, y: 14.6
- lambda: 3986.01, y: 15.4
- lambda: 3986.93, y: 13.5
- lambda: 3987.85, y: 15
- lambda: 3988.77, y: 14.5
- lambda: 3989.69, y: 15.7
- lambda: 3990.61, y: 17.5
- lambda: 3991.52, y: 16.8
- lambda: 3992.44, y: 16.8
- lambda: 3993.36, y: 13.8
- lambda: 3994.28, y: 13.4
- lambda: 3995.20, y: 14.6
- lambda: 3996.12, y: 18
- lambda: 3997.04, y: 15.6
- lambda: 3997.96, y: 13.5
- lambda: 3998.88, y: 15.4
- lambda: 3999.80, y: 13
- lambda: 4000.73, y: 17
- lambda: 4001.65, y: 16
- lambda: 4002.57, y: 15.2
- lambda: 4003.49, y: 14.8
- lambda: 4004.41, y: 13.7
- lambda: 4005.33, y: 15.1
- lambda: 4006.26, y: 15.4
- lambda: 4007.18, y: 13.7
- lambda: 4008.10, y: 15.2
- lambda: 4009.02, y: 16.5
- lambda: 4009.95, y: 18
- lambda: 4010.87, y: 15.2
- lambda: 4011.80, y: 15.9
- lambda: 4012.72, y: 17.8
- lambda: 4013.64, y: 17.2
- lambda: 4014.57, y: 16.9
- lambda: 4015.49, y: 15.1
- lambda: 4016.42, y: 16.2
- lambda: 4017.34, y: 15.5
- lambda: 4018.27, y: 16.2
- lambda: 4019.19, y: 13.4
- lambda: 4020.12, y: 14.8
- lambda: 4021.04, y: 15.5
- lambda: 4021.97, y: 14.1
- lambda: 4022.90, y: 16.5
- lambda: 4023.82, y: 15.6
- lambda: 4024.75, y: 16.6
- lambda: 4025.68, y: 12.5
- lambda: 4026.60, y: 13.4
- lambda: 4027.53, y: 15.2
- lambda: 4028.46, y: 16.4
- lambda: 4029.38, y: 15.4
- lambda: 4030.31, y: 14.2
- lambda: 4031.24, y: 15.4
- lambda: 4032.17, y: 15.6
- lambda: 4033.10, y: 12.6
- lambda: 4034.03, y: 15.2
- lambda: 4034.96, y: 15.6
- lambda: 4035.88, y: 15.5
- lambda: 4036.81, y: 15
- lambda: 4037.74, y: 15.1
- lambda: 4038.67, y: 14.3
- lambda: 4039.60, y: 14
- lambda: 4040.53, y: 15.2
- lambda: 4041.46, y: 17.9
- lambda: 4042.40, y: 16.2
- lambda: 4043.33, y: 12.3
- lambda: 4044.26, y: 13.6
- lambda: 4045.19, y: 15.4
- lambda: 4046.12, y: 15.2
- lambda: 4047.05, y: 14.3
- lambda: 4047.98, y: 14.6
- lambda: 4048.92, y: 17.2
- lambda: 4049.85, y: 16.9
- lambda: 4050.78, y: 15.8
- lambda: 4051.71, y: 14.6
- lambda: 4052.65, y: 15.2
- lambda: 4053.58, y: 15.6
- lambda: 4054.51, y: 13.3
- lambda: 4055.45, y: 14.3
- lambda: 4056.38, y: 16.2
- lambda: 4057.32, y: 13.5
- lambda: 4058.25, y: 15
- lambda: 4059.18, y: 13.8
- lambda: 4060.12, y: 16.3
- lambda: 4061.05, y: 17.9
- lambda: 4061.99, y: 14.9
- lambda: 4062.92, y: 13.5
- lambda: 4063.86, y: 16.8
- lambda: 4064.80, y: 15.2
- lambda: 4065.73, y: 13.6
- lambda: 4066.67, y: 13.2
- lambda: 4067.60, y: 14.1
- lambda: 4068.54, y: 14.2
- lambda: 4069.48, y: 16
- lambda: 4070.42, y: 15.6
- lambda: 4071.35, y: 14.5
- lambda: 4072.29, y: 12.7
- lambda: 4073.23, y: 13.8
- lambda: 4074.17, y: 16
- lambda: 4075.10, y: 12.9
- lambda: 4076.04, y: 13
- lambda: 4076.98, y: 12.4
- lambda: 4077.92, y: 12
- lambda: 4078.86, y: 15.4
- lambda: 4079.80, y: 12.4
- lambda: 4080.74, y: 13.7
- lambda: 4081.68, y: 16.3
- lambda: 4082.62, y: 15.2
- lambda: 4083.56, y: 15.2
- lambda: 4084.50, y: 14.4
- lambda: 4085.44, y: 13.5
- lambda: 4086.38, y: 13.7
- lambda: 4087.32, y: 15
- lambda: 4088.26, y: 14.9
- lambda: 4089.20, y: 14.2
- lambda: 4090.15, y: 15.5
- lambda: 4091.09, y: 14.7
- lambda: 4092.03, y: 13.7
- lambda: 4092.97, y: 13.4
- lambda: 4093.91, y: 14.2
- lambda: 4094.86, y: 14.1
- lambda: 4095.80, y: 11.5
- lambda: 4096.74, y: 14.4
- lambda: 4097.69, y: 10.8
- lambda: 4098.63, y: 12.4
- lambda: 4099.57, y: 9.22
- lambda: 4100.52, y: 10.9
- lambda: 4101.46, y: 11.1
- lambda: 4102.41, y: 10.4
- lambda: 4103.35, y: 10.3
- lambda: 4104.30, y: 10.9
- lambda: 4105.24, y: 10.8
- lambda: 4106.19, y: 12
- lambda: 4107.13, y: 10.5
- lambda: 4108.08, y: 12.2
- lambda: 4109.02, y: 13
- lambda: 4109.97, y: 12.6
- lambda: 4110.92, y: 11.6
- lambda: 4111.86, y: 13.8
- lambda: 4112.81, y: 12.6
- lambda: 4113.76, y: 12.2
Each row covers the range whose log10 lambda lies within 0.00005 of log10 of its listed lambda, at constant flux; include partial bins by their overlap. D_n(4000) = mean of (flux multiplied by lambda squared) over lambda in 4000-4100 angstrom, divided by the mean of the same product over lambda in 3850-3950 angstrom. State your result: 1.30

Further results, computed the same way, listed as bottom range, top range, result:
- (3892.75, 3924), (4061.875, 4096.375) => 1.19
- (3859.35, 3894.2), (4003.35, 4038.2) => 1.44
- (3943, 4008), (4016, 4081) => 1.21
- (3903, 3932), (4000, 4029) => 1.26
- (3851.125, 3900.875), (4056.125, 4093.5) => 1.34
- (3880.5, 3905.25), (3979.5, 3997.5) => 1.39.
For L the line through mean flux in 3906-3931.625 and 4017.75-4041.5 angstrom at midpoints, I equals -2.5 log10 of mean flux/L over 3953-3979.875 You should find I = 0.33 mag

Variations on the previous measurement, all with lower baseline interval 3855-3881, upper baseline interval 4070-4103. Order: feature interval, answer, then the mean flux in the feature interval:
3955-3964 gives 0.10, 11.8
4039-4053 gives -0.14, 15.2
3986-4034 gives -0.16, 15.3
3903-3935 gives 0.02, 12.5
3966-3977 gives 0.48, 8.3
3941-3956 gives -0.03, 13.3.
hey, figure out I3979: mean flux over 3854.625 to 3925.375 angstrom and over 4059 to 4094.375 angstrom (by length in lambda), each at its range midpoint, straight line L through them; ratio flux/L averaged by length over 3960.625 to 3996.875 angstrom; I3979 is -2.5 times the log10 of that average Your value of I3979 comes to 0.12 mag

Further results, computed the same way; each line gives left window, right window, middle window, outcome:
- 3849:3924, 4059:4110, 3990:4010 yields -0.178 mag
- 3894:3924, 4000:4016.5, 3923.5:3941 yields 0.193 mag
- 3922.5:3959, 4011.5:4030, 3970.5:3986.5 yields 0.247 mag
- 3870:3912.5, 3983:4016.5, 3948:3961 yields 0.072 mag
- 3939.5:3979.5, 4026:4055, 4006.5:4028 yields -0.116 mag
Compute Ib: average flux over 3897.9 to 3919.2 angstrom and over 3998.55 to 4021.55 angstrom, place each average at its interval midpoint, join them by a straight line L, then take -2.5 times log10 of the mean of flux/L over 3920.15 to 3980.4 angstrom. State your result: 0.21 mag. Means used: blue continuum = 13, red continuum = 15.5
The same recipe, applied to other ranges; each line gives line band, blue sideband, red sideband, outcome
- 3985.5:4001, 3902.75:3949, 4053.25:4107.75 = -0.16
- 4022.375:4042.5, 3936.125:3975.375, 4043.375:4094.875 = -0.12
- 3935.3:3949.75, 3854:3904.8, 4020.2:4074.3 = 0.00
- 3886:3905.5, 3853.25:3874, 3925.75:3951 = 0.12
